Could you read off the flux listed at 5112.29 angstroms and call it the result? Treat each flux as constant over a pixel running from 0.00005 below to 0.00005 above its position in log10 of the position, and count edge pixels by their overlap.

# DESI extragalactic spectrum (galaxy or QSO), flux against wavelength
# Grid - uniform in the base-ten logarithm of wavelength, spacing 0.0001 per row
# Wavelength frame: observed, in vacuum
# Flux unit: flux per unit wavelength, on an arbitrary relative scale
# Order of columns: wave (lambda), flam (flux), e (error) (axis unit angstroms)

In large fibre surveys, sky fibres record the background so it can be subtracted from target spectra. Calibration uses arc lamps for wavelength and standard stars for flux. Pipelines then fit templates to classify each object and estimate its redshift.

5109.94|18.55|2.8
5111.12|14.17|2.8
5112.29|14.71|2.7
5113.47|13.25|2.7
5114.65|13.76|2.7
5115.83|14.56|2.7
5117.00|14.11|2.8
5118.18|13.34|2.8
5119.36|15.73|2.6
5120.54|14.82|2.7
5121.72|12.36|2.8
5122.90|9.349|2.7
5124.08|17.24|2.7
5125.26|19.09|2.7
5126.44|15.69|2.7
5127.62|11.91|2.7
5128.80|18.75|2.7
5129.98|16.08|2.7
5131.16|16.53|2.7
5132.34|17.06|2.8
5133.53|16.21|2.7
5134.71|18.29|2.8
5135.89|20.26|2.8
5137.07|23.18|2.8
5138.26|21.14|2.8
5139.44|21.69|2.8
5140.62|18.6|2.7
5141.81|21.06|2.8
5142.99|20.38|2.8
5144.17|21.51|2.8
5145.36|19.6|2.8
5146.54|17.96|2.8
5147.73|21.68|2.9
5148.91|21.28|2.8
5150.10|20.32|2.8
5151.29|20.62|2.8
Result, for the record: 14.71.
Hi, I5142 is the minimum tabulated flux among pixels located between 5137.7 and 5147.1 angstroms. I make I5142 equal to 17.96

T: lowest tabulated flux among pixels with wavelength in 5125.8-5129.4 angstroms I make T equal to 11.91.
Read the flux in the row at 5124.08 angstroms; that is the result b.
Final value 17.24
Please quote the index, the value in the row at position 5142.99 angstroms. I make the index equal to 20.38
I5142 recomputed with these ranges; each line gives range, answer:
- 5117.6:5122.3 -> 12.36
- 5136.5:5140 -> 21.14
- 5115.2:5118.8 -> 13.34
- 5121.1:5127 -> 9.349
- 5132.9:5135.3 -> 16.21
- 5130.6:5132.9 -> 16.53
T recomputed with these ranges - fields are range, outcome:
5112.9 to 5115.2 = 13.25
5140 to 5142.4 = 18.6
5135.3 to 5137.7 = 20.26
